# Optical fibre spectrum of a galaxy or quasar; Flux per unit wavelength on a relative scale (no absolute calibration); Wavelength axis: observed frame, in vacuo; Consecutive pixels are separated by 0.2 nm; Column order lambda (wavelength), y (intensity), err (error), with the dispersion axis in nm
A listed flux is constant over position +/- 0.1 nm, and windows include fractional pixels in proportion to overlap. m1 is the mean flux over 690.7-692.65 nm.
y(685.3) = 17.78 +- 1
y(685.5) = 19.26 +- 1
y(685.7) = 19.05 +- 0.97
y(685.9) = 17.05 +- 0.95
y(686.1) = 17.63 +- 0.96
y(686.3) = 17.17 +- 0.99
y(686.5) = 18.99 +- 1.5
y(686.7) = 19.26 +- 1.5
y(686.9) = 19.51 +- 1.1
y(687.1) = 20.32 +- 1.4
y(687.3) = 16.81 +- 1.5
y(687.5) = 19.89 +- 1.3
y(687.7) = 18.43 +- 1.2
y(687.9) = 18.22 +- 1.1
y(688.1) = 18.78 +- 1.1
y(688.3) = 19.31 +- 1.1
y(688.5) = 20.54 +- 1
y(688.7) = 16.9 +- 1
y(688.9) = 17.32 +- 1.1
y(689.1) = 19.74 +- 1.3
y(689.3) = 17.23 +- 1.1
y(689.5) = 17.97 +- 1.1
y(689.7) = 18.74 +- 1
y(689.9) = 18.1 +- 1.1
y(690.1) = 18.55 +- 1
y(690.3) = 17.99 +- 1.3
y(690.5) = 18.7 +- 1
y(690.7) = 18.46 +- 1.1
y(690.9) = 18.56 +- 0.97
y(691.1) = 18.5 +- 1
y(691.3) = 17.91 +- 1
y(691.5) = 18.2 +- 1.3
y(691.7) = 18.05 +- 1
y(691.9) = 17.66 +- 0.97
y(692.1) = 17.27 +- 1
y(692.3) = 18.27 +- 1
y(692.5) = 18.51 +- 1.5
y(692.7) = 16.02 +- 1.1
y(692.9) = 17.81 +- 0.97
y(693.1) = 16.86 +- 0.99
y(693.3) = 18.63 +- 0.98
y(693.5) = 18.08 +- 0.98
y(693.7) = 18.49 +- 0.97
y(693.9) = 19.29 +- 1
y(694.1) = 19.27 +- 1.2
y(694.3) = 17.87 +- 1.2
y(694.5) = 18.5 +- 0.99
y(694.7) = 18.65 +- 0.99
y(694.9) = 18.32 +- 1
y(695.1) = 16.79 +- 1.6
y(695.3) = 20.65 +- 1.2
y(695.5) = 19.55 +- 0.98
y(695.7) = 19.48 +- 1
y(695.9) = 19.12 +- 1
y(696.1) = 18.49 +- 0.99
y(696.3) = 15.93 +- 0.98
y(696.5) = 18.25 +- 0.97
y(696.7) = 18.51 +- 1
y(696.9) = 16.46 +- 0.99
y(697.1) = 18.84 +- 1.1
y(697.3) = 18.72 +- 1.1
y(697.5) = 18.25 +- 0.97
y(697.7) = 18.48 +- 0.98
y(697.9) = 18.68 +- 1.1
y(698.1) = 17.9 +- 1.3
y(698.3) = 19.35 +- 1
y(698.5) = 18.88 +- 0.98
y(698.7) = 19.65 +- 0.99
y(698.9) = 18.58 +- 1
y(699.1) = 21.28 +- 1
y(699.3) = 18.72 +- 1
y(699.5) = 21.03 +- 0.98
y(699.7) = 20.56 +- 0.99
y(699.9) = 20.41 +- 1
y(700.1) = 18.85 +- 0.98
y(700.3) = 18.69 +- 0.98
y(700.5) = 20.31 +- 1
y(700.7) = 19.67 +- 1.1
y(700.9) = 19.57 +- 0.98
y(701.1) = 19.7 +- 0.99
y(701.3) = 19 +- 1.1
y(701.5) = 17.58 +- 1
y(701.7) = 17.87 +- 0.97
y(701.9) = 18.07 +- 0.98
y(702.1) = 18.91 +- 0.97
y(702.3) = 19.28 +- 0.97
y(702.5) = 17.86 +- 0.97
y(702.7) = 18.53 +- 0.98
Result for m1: 18.1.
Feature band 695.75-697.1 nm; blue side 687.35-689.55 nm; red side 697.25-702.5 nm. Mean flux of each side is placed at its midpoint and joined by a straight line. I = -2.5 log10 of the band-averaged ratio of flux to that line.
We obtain 0.06 mag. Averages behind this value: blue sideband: 18.5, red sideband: 19.1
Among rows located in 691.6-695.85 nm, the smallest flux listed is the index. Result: 16.02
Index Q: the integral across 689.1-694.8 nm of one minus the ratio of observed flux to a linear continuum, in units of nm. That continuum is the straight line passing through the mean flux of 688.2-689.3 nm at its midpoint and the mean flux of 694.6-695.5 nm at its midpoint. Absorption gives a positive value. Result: 0.15 nm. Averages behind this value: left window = 18.6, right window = 18.7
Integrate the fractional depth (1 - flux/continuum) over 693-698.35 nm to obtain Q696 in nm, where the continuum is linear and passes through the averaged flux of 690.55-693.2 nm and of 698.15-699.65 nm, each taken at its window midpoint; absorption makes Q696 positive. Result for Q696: 0.111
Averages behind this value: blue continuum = 17.9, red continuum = 19.6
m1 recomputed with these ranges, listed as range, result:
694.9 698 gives 18.4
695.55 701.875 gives 18.9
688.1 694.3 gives 18.2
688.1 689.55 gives 18.5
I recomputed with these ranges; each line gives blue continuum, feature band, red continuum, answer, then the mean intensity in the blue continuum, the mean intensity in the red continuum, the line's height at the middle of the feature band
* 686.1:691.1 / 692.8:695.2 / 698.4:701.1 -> 0.052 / 18.5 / 19.7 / 19.1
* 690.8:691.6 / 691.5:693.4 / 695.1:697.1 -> 0.038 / 18.3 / 18.4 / 18.3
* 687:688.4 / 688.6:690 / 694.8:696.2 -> 0.050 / 18.8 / 18.9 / 18.8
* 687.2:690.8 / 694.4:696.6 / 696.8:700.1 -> 0.022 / 18.4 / 19.1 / 18.9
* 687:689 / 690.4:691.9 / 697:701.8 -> 0.030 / 18.7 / 19.2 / 18.8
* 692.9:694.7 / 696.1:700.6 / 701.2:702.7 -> -0.032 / 18.4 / 18.4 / 18.4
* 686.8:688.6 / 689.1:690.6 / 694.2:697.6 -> 0.036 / 19.1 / 18.4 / 18.9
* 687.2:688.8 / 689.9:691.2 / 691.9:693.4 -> -0.022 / 18.6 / 17.6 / 18.1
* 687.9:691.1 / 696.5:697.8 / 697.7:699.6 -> 0.055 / 18.5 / 19.3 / 19.2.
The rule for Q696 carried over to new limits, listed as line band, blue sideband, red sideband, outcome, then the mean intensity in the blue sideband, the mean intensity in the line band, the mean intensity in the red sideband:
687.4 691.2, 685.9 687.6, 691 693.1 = -0.07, 18.6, 18.5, 17.8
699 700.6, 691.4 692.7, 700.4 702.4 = -0.10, 17.8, 20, 19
